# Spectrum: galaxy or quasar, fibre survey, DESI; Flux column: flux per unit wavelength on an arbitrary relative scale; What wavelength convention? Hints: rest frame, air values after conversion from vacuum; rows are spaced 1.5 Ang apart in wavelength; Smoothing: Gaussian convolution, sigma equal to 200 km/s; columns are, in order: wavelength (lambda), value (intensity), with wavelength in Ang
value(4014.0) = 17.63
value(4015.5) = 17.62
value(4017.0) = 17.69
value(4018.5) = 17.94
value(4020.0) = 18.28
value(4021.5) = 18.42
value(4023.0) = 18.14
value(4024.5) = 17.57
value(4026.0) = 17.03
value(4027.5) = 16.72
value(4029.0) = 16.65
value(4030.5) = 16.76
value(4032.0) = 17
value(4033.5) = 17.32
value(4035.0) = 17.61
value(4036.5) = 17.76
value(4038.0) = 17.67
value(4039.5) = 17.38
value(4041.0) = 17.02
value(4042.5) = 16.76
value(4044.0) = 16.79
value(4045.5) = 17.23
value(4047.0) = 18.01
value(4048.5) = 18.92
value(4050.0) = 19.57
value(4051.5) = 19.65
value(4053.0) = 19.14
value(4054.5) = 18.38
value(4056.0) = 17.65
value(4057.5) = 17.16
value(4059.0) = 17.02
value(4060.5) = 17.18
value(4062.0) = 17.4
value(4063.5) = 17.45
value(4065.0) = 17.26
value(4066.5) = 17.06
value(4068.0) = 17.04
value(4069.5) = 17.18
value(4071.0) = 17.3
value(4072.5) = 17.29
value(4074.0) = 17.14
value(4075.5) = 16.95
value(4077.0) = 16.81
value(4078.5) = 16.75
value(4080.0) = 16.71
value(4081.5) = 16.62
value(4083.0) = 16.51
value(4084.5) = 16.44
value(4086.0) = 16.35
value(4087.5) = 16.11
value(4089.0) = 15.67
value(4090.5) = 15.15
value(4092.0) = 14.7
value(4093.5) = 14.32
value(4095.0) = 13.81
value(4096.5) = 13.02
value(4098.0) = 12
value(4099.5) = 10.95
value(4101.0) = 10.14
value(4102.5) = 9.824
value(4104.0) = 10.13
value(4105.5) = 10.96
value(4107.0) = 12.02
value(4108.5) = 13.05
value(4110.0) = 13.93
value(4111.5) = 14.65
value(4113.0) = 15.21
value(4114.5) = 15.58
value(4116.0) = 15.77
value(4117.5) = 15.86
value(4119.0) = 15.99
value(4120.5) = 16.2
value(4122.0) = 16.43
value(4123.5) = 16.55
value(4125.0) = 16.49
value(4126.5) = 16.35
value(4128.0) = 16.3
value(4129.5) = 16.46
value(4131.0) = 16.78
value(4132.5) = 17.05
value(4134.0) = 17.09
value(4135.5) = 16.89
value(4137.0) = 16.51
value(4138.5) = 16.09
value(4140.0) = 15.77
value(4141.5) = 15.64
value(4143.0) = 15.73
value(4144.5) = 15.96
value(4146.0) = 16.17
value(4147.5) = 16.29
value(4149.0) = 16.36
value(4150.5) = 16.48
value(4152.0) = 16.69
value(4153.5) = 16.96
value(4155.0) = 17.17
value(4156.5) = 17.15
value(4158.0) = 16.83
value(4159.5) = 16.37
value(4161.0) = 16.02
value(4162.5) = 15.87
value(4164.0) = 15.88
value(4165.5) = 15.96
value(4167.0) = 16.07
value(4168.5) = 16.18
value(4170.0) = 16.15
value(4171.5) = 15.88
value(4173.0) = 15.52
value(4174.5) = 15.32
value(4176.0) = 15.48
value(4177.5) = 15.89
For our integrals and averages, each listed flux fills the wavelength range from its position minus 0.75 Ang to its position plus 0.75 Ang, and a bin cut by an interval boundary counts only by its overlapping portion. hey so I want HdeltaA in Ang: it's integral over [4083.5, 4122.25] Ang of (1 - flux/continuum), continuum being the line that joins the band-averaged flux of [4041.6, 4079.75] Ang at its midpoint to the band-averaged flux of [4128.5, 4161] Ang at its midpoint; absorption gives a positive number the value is 6.87 Ang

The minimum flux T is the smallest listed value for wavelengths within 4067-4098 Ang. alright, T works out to 12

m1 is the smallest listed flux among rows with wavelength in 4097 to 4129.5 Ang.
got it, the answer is 9.824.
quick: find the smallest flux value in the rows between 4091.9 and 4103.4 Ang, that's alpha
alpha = 9.824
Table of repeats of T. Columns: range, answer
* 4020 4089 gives 15.67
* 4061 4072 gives 17.04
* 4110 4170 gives 13.93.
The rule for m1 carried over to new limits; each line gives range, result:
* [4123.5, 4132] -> 16.3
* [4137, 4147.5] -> 15.64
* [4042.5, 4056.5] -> 16.76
